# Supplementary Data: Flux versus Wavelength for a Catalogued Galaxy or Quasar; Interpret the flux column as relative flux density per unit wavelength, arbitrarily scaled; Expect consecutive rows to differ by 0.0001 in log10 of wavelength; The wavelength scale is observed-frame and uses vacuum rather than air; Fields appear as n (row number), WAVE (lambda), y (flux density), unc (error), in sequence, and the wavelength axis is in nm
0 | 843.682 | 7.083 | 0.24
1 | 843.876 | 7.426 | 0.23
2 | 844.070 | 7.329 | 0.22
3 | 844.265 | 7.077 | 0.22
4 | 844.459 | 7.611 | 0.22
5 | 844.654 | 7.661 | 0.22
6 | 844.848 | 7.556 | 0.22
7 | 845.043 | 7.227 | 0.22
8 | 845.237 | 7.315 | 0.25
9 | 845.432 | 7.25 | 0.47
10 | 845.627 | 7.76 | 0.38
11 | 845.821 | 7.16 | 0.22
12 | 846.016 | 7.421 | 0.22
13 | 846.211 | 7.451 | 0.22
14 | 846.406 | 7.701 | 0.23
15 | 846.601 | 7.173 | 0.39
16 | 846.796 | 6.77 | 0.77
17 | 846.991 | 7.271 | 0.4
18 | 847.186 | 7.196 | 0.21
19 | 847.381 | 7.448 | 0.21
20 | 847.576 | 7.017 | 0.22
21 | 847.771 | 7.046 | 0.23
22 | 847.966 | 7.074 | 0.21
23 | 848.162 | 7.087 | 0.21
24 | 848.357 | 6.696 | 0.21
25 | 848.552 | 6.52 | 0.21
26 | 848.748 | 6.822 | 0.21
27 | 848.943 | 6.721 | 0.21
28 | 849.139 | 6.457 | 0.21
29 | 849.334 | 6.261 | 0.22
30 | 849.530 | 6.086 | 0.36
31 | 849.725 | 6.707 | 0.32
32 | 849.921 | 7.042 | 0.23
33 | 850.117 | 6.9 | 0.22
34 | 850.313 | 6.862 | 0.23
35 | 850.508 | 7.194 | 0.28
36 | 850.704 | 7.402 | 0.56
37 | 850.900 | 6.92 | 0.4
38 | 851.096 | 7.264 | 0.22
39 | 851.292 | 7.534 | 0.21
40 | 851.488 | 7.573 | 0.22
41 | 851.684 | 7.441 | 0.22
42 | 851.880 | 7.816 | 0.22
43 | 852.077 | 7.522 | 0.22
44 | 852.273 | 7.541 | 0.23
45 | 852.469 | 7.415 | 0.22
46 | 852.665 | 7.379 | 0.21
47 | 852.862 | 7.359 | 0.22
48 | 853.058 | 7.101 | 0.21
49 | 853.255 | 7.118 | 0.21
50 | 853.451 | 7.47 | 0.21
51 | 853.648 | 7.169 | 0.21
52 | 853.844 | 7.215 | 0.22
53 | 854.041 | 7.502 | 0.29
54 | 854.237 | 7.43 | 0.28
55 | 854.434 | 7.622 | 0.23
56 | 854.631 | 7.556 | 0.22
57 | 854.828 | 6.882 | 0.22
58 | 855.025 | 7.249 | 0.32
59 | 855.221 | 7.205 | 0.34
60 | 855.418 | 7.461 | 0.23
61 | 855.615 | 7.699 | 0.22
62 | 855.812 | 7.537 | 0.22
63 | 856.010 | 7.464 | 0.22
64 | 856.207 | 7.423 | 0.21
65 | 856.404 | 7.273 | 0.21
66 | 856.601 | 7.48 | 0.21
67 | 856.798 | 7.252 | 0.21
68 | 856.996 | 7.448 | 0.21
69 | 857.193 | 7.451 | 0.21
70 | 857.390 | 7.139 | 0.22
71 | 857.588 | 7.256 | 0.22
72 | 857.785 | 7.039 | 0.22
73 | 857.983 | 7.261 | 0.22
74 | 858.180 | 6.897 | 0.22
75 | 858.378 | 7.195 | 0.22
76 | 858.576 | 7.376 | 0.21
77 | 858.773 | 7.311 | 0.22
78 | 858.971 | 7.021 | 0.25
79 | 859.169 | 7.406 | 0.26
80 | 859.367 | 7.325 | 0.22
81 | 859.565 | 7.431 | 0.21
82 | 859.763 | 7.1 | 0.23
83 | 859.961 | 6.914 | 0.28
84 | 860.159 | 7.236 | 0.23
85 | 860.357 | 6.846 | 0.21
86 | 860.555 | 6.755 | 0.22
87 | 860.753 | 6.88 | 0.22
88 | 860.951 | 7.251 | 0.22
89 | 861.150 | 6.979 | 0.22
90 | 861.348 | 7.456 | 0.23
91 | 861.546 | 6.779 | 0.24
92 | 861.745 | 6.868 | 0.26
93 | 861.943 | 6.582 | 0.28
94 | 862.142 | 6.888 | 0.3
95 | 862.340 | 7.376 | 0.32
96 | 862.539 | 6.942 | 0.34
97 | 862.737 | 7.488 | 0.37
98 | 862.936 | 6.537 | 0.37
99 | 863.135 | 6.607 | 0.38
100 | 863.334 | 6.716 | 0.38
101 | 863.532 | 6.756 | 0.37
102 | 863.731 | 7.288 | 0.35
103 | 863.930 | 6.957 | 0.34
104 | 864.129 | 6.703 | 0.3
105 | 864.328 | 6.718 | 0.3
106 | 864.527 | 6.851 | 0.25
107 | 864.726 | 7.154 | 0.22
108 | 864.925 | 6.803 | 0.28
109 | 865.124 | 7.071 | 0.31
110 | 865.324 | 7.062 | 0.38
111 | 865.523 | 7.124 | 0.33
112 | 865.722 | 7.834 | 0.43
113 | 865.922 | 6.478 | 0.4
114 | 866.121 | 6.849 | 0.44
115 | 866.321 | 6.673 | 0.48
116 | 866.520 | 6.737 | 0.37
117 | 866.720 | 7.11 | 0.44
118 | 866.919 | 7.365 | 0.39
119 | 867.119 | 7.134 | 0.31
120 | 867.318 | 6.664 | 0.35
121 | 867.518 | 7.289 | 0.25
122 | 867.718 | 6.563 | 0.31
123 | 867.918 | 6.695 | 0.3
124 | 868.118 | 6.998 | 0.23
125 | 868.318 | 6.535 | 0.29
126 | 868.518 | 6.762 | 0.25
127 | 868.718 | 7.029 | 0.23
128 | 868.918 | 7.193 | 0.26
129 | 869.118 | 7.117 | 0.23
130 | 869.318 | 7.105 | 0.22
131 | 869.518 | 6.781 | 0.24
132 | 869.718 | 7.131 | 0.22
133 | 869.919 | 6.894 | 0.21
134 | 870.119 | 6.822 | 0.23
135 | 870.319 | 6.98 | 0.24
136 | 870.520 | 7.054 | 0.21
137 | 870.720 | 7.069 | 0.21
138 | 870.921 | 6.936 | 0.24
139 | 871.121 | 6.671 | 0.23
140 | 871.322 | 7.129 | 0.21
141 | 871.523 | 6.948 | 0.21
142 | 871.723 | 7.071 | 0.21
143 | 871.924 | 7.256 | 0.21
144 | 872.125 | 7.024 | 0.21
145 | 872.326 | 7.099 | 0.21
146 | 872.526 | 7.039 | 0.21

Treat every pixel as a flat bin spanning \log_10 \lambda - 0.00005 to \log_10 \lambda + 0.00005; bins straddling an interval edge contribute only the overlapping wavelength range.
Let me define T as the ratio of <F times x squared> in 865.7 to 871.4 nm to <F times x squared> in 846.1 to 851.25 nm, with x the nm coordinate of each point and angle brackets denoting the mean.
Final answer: 1.04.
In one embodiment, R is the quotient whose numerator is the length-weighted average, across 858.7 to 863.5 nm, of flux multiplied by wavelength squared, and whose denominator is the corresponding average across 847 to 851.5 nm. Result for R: 1.04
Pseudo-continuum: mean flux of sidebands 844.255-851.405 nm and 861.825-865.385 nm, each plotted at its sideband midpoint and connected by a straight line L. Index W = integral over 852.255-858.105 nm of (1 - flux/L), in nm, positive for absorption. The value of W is -0.27 nm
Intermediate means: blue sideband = 7.1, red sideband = 6.91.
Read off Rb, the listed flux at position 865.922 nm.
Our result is 6.478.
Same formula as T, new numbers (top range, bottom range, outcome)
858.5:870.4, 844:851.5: 1.02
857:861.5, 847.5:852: 1.05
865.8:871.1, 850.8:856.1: 0.97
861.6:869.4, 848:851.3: 1.05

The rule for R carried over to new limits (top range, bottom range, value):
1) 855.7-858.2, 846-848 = 1.04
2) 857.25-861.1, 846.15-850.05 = 1.06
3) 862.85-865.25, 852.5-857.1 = 0.95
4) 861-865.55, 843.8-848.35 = 0.99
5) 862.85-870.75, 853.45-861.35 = 0.98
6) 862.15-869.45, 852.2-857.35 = 0.97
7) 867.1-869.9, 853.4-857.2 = 0.97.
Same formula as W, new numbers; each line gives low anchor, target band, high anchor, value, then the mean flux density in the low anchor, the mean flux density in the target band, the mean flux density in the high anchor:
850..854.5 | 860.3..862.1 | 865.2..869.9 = 0.047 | 7.33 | 6.93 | 6.96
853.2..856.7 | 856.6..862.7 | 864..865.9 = 0.064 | 7.38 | 7.13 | 7.01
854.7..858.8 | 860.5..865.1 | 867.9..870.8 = 0.131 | 7.3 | 6.93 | 6.95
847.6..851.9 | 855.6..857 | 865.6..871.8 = -0.095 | 6.96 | 7.43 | 6.96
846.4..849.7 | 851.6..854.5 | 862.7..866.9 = -0.215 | 6.88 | 7.4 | 6.93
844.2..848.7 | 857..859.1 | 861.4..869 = -0.049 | 7.23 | 7.21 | 6.93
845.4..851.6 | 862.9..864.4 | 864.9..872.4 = 0.043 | 7.05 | 6.8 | 6.98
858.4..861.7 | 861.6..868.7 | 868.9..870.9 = 0.144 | 7.13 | 6.92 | 7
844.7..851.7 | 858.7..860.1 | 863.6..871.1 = -0.040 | 7.09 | 7.21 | 6.96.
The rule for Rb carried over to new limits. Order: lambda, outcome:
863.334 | 6.716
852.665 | 7.379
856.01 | 7.464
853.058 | 7.101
